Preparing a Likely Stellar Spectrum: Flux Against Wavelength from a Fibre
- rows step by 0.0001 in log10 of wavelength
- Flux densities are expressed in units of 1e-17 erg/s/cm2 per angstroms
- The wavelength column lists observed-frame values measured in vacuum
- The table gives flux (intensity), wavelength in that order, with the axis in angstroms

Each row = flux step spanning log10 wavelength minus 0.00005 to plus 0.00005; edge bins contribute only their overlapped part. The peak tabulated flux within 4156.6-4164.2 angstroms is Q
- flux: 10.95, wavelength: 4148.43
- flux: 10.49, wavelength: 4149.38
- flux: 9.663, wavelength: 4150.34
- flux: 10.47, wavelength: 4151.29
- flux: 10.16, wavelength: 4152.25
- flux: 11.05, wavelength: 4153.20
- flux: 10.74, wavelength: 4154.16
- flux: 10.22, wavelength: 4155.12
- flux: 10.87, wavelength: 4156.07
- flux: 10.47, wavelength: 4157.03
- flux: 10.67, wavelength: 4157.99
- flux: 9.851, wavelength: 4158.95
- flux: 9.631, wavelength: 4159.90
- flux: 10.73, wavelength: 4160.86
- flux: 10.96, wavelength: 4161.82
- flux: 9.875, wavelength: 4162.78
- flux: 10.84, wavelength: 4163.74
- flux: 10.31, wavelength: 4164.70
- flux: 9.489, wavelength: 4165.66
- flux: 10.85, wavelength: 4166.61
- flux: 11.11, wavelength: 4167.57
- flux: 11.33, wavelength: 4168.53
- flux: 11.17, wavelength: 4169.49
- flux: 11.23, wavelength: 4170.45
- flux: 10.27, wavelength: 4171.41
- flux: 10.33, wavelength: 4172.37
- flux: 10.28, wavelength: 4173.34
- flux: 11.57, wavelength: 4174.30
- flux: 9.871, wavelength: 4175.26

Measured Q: 10.96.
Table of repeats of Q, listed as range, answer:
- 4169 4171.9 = 11.23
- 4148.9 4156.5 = 11.05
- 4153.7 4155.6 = 10.74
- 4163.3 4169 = 11.33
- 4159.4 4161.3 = 10.73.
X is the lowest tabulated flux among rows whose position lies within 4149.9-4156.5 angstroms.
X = 9.663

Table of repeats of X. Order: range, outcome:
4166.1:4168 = 10.85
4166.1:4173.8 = 10.27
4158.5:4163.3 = 9.631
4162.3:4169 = 9.489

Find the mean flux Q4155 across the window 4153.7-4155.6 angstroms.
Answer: 10.5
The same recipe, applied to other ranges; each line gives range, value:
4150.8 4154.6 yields 10.6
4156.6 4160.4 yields 10.2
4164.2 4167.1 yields 10.2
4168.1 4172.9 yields 10.8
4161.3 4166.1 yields 10.3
